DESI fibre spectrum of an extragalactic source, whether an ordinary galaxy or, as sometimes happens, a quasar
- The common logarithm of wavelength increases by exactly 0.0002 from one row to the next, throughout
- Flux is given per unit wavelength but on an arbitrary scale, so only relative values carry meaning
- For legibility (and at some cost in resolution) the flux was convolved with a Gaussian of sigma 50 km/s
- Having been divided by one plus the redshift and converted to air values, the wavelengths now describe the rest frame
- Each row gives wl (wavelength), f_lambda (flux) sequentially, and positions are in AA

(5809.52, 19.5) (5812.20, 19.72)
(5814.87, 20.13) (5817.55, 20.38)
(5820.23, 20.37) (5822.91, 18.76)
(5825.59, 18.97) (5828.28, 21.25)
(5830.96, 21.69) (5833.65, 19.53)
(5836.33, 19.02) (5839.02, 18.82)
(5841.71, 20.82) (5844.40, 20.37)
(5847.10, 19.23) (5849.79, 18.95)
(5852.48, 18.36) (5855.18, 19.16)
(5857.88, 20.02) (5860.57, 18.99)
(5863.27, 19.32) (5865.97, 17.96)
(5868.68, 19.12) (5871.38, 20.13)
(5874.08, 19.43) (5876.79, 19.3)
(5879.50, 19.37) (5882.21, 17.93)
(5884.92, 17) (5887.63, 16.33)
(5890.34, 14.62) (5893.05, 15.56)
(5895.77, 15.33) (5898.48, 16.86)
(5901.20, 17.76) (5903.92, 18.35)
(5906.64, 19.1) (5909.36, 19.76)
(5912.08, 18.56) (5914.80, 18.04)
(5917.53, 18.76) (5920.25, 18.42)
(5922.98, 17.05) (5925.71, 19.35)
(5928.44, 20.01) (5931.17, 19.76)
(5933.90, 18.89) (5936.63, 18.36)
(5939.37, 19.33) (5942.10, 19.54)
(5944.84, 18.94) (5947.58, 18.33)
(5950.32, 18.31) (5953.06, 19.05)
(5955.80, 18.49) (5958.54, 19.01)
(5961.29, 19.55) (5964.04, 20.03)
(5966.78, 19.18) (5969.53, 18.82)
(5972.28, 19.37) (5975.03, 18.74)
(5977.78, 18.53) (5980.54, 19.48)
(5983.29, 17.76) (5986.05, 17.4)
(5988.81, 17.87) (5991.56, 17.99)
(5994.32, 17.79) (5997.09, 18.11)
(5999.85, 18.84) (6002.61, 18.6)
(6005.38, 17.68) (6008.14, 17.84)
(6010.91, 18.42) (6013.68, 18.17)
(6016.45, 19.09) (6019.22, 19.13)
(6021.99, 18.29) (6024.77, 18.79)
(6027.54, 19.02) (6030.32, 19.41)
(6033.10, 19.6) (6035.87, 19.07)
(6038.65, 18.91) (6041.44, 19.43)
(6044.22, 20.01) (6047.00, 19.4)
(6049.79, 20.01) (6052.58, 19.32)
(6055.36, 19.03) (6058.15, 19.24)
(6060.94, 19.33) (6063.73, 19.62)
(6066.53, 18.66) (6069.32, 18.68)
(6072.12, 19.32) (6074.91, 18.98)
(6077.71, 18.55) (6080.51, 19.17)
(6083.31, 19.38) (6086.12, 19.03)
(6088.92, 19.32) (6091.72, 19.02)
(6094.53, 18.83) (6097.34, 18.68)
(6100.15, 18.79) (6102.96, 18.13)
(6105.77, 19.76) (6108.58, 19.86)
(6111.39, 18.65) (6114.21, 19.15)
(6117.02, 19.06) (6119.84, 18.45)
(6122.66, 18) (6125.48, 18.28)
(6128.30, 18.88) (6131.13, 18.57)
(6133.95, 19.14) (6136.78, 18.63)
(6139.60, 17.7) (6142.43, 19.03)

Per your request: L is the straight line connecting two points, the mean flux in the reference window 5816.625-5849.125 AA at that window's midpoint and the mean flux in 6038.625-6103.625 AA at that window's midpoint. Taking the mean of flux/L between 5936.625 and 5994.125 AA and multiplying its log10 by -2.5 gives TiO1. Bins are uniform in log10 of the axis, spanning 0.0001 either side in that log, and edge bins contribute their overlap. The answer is 0.04 mag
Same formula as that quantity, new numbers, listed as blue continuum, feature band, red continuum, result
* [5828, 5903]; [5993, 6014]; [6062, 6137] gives 0.04 mag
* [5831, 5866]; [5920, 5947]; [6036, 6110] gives 0.02 mag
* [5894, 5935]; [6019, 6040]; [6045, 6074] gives 0.00 mag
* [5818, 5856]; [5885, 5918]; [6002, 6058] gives 0.12 mag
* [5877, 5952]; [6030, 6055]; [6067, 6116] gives -0.04 mag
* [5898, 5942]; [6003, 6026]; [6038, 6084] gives 0.04 mag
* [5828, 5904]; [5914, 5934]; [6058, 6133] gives -0.01 mag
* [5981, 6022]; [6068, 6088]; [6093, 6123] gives -0.02 mag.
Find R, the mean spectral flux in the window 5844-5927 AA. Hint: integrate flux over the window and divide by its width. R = 18.3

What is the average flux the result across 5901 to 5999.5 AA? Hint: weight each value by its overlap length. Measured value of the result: 18.7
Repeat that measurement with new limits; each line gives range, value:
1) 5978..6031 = 18.4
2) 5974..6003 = 18.3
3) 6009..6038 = 18.9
